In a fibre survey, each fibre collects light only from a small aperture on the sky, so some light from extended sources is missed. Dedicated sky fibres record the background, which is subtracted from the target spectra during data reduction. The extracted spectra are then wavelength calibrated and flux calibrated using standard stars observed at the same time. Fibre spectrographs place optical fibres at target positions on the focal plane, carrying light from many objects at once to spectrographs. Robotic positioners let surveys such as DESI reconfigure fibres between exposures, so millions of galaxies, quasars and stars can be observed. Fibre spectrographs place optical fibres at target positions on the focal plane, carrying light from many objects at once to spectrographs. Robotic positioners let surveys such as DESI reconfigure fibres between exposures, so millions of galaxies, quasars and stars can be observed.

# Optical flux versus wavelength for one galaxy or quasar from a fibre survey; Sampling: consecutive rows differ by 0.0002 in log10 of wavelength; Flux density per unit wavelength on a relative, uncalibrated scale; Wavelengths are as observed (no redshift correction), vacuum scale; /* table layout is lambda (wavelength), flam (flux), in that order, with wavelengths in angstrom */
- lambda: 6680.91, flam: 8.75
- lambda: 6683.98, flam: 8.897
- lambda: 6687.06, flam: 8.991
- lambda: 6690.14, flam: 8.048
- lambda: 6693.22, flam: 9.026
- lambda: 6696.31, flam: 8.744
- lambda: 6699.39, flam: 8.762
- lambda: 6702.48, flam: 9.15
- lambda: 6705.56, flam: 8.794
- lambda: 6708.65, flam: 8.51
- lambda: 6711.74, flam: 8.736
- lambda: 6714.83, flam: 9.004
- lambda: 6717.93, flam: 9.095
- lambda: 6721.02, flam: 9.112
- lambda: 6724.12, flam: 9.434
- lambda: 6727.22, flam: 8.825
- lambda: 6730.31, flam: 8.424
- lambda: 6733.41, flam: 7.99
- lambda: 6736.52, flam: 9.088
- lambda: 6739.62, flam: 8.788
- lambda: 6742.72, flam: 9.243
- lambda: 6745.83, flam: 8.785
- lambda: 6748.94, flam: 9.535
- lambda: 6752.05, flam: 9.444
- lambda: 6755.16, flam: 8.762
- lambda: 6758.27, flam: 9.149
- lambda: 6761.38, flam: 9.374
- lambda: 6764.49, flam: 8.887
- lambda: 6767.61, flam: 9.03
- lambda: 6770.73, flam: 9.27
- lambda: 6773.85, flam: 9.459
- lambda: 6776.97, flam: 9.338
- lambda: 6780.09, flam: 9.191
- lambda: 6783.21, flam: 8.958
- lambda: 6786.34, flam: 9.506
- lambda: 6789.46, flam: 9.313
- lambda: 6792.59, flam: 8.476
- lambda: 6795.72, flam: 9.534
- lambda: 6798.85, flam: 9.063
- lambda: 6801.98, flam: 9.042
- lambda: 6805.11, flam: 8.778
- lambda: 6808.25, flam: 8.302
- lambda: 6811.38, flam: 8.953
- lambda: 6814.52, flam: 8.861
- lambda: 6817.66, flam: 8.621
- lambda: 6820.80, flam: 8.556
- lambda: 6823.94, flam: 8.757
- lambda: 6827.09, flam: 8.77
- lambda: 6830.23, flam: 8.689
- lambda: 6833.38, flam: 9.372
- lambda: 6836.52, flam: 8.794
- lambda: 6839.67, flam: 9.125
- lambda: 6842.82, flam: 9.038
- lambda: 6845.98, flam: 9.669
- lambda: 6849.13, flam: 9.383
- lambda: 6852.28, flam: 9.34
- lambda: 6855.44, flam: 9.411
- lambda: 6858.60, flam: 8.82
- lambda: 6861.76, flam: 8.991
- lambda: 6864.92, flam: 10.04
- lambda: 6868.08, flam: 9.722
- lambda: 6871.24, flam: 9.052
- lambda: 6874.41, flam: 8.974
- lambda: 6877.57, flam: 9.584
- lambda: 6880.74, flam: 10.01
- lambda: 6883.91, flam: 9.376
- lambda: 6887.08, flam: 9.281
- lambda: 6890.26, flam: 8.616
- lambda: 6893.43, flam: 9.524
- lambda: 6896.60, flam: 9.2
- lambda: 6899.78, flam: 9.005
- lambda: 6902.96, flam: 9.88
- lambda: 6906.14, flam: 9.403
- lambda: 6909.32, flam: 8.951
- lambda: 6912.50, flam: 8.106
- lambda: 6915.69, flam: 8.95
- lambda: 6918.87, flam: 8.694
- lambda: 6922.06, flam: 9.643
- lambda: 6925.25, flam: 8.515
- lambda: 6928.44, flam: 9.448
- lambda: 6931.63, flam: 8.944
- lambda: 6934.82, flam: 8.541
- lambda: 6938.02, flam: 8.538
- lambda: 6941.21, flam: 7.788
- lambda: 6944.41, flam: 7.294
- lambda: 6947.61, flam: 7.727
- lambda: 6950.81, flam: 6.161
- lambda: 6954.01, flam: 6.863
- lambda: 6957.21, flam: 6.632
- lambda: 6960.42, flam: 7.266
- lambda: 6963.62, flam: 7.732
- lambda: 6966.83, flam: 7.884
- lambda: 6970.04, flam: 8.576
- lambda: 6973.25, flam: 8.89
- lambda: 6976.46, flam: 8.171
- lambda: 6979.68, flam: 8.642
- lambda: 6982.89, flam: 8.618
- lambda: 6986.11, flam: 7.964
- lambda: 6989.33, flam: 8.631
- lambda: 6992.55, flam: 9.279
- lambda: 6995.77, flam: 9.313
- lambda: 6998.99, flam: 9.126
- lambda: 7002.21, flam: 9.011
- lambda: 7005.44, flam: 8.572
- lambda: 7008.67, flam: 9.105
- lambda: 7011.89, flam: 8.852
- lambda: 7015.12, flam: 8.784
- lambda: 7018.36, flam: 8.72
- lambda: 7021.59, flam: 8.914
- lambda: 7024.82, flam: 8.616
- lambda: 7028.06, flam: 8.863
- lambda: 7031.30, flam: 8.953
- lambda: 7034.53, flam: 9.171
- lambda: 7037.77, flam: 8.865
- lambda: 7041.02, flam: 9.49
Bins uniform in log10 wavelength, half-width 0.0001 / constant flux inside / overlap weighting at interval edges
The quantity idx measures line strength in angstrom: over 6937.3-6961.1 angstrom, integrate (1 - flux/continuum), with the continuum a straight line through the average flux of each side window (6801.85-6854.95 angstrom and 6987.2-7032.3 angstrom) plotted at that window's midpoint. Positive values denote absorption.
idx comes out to 4.5 angstrom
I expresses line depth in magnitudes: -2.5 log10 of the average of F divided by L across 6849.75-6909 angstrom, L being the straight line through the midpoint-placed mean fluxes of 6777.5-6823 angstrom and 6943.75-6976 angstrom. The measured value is -0.14 mag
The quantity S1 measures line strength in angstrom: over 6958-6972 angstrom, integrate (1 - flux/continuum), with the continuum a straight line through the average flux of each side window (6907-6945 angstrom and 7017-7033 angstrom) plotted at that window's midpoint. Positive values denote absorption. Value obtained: 1.5 angstrom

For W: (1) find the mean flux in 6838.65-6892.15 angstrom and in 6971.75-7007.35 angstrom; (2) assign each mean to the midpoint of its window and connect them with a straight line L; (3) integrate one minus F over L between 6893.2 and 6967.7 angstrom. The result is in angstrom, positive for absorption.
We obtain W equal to 5.7 angstrom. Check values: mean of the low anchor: 9.32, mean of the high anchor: 8.75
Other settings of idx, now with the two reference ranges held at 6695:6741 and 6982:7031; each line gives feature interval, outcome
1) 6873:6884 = -0.8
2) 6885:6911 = -1.2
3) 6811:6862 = -1.0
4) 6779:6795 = -0.5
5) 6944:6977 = 4.8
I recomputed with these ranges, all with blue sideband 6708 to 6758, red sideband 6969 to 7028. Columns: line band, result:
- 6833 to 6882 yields -0.06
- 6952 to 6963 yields 0.25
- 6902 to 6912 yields -0.05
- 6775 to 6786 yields -0.04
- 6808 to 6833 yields 0.02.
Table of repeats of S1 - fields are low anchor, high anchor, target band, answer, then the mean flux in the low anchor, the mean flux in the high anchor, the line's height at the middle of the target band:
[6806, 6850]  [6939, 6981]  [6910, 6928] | -1.7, 8.91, 7.67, 8.06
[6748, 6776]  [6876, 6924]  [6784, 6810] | 0.6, 9.21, 9.21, 9.21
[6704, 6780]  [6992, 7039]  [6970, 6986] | 0.8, 9.01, 8.94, 8.95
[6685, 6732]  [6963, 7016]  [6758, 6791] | -1.6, 8.84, 8.67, 8.8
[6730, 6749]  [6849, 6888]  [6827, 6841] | 0.4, 8.8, 9.39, 9.23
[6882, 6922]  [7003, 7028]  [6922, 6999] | 6.4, 9.11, 8.8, 8.95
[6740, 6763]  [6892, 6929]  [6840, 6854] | -0.3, 9.17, 9.1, 9.13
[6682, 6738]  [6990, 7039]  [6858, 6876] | -0.8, 8.81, 8.94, 8.88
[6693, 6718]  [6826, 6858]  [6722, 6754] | -0.1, 8.85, 9.16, 8.92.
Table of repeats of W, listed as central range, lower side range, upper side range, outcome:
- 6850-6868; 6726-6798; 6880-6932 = -0.5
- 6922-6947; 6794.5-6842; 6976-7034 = 1.0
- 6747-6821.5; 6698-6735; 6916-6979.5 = -3.9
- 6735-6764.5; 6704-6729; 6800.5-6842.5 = -0.7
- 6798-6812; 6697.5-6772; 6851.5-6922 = 0.4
